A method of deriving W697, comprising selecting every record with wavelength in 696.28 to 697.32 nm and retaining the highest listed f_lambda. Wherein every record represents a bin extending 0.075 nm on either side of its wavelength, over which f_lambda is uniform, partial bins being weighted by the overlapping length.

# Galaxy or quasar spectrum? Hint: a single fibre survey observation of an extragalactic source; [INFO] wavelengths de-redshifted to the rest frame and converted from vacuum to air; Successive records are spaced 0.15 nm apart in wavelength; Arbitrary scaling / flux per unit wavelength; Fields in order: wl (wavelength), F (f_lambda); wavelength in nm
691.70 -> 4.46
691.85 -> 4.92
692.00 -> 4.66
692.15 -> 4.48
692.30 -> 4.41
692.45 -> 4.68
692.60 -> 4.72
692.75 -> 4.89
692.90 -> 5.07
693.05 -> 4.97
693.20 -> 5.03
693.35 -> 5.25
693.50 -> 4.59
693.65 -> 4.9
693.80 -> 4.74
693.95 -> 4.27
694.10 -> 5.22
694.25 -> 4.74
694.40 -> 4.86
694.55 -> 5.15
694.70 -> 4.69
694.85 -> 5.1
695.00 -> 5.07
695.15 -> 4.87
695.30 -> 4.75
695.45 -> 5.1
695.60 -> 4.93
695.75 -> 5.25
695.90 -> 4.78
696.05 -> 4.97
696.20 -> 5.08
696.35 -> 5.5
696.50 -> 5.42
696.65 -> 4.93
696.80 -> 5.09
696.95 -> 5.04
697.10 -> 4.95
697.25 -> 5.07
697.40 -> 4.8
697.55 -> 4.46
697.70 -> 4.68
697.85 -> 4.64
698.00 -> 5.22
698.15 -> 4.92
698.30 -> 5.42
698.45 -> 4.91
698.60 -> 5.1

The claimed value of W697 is 5.5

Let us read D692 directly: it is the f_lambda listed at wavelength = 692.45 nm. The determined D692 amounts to 4.68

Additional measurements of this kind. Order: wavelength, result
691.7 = 4.46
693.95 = 4.27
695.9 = 4.78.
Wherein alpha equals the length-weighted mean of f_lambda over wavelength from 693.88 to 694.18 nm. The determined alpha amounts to 4.75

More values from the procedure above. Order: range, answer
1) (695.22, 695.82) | 5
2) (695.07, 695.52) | 4.91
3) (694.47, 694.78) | 4.92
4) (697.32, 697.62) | 4.64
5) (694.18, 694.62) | 4.92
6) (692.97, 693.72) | 4.95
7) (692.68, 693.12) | 4.98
